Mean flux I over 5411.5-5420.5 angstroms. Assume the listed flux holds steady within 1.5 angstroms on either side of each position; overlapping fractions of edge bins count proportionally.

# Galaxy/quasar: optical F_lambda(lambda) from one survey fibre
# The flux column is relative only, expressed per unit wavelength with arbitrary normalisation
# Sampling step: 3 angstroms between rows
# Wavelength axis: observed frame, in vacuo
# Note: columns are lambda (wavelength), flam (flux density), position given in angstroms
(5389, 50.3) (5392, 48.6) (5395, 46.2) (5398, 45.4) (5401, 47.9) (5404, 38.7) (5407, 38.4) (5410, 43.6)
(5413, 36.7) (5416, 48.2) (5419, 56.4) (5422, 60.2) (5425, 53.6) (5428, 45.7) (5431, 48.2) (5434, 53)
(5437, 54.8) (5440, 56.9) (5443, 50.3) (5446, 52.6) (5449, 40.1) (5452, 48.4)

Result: 47.1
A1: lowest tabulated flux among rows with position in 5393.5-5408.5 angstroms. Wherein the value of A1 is 38.4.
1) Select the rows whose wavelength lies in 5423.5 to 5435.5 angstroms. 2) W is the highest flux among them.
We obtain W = 53.6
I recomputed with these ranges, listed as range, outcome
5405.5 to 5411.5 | 41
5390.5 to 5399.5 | 46.7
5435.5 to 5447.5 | 53.6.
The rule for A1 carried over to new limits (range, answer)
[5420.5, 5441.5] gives 45.7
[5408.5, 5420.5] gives 36.7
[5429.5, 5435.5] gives 48.2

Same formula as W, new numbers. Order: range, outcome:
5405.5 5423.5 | 60.2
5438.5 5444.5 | 56.9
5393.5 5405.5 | 47.9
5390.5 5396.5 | 48.6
